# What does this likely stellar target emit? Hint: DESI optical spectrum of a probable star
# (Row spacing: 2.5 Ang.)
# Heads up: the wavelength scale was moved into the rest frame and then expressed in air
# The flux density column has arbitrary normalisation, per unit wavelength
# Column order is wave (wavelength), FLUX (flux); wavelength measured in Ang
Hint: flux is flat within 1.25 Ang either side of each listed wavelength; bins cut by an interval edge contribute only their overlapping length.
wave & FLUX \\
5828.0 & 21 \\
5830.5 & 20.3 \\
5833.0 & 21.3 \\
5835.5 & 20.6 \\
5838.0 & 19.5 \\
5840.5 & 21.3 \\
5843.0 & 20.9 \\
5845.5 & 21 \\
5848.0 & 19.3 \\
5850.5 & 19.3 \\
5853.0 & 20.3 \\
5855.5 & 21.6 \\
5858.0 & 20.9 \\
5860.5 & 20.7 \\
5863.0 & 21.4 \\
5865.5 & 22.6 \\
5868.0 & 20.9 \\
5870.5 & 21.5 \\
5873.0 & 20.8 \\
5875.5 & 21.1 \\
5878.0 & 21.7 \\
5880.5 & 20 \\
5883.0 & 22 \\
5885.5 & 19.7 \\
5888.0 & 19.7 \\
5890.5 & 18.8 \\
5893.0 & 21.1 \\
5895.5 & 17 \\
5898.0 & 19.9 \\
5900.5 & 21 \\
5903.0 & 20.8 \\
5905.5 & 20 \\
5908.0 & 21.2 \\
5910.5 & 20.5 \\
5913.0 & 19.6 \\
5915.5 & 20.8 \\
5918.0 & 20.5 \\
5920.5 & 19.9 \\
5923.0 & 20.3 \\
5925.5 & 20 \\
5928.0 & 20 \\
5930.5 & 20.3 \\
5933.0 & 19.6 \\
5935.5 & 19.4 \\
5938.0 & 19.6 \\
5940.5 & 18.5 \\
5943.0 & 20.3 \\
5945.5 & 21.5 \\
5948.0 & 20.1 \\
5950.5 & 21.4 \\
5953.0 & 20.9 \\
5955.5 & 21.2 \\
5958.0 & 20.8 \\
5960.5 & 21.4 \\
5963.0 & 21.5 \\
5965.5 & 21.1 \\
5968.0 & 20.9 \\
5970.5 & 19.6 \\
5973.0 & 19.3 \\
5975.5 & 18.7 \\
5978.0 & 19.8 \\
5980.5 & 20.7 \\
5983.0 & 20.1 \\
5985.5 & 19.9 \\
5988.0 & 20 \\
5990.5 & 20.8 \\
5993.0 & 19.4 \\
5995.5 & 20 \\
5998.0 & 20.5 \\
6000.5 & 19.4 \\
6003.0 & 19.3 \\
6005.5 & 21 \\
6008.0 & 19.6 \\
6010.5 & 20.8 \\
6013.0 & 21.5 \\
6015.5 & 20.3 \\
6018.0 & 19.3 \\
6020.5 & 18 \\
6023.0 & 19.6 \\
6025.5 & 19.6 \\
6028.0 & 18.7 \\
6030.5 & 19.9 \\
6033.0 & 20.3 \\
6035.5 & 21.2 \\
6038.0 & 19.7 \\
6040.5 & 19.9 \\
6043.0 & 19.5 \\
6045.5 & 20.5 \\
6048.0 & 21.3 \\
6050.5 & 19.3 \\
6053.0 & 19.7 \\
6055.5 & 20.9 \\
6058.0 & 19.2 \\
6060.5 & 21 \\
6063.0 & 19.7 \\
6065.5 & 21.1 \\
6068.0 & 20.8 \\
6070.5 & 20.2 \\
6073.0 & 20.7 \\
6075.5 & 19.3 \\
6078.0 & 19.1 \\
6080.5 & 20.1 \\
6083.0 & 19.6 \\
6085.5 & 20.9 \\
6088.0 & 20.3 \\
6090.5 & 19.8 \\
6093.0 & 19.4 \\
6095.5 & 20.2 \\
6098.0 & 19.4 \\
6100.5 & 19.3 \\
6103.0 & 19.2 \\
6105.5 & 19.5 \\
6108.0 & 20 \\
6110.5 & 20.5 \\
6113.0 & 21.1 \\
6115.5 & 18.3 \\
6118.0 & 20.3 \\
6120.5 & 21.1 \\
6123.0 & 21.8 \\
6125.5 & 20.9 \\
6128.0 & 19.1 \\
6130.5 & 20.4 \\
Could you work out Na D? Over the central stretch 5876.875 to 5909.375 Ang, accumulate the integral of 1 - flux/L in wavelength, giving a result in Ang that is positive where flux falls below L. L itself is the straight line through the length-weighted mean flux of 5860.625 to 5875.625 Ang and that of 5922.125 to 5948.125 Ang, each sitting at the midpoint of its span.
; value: 1.0 Ang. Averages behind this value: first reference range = 21.4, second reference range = 20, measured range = 20.2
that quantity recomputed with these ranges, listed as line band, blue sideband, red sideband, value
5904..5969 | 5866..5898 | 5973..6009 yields -0.9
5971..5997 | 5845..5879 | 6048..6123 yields 0.7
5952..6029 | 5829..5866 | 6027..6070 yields 0.8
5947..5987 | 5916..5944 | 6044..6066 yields -0.9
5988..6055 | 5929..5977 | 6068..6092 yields 0.6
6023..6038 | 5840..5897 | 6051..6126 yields 0.2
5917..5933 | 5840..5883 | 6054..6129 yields 0.4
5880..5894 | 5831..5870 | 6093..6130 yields 0.3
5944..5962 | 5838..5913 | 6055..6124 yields -0.6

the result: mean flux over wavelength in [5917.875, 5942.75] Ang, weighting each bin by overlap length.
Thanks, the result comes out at 19.8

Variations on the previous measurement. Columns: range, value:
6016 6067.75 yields 19.9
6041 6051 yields 20.2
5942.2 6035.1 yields 20.2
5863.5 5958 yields 20.4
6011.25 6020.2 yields 20.1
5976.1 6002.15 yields 20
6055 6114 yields 20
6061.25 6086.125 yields 20.1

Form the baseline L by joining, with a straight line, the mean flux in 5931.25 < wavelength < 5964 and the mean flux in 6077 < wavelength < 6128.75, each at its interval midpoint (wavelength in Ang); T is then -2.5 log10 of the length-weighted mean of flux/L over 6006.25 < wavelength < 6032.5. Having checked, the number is 0.03 mag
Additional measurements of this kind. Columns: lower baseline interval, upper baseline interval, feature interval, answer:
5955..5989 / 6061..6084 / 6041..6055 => 0.00 mag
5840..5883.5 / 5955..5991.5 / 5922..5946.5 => 0.03 mag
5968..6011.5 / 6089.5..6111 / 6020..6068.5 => -0.01 mag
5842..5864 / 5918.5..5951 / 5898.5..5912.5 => -0.02 mag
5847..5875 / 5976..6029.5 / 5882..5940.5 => 0.03 mag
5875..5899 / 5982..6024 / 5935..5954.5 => -0.01 mag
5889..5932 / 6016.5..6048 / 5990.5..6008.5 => -0.01 mag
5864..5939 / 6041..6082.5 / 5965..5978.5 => 0.02 mag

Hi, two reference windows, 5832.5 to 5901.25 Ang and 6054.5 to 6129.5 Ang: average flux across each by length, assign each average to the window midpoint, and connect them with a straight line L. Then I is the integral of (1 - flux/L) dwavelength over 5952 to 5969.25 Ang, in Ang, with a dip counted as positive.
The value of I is -0.6 Ang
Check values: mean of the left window 20.6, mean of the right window 20.1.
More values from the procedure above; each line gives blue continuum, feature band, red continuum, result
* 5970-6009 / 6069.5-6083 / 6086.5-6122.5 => 0.0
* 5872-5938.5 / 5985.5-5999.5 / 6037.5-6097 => 0.0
